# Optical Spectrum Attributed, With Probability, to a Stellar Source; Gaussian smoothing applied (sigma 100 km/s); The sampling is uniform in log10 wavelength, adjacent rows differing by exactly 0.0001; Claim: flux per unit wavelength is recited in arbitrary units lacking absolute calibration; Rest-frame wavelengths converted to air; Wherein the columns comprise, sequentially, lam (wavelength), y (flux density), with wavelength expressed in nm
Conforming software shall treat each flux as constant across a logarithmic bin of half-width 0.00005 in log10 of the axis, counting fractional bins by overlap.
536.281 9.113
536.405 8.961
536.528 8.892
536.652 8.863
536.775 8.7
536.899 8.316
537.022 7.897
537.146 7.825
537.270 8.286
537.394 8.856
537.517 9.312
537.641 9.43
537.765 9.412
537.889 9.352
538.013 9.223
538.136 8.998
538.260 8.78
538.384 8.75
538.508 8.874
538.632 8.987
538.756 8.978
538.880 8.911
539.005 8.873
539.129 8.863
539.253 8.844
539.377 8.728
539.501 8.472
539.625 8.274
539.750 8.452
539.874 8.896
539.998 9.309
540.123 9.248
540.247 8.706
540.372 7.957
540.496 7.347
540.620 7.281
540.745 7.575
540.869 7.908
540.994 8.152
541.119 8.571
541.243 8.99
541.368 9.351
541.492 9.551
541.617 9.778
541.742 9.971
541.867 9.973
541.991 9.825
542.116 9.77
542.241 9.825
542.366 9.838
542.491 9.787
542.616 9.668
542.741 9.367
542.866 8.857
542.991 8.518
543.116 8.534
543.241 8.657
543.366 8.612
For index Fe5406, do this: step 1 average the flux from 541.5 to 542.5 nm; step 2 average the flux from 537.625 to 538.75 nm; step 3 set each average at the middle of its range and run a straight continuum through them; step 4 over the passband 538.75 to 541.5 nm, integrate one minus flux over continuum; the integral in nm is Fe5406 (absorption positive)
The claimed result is 0.26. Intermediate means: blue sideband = 9.07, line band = 8.55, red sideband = 9.83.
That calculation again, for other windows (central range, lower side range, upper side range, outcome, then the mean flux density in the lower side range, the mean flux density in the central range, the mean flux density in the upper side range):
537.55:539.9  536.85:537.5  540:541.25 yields -0.183 nm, 8.31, 8.9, 8.19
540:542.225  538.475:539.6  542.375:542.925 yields 0.082 nm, 8.82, 8.85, 9.46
